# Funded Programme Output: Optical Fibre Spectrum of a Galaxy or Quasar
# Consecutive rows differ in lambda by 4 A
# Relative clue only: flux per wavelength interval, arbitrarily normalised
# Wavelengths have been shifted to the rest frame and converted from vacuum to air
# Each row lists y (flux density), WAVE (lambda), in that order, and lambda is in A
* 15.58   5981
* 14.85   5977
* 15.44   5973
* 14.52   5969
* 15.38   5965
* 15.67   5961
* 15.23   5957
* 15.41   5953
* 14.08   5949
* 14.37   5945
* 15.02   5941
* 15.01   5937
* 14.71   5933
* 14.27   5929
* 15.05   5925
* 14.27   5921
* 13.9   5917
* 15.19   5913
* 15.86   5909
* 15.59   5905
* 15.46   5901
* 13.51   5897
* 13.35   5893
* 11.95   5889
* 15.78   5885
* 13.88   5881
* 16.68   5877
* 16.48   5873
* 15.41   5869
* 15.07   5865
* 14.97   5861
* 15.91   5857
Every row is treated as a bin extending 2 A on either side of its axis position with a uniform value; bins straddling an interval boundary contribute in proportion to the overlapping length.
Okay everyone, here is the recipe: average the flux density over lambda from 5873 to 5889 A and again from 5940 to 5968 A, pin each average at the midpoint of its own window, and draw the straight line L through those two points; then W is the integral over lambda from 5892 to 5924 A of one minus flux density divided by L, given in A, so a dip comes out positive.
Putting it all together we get 0.8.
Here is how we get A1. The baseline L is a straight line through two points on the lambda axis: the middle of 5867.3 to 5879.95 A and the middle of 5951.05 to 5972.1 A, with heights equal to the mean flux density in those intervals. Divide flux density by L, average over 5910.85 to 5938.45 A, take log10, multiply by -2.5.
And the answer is 0.068 mag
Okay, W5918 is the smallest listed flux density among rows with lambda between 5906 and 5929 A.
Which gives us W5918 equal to 13.9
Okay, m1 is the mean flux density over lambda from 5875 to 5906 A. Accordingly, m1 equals 14.5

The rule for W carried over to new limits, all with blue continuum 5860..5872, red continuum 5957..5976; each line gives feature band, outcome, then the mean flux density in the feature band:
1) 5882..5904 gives 1.7 A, 14.1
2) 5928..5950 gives 0.9 A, 14.6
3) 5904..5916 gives -0.1 A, 15.4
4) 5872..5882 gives -0.3 A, 15.8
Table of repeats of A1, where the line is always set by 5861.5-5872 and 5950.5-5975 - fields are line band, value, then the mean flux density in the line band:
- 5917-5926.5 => 0.06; 14.5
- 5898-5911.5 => -0.01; 15.5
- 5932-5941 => 0.03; 14.9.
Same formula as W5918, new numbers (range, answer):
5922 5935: 14.27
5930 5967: 14.08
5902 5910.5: 15.59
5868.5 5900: 11.95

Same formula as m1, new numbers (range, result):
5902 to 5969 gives 14.9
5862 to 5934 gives 14.8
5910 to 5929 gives 14.6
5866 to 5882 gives 15.7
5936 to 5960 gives 14.9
